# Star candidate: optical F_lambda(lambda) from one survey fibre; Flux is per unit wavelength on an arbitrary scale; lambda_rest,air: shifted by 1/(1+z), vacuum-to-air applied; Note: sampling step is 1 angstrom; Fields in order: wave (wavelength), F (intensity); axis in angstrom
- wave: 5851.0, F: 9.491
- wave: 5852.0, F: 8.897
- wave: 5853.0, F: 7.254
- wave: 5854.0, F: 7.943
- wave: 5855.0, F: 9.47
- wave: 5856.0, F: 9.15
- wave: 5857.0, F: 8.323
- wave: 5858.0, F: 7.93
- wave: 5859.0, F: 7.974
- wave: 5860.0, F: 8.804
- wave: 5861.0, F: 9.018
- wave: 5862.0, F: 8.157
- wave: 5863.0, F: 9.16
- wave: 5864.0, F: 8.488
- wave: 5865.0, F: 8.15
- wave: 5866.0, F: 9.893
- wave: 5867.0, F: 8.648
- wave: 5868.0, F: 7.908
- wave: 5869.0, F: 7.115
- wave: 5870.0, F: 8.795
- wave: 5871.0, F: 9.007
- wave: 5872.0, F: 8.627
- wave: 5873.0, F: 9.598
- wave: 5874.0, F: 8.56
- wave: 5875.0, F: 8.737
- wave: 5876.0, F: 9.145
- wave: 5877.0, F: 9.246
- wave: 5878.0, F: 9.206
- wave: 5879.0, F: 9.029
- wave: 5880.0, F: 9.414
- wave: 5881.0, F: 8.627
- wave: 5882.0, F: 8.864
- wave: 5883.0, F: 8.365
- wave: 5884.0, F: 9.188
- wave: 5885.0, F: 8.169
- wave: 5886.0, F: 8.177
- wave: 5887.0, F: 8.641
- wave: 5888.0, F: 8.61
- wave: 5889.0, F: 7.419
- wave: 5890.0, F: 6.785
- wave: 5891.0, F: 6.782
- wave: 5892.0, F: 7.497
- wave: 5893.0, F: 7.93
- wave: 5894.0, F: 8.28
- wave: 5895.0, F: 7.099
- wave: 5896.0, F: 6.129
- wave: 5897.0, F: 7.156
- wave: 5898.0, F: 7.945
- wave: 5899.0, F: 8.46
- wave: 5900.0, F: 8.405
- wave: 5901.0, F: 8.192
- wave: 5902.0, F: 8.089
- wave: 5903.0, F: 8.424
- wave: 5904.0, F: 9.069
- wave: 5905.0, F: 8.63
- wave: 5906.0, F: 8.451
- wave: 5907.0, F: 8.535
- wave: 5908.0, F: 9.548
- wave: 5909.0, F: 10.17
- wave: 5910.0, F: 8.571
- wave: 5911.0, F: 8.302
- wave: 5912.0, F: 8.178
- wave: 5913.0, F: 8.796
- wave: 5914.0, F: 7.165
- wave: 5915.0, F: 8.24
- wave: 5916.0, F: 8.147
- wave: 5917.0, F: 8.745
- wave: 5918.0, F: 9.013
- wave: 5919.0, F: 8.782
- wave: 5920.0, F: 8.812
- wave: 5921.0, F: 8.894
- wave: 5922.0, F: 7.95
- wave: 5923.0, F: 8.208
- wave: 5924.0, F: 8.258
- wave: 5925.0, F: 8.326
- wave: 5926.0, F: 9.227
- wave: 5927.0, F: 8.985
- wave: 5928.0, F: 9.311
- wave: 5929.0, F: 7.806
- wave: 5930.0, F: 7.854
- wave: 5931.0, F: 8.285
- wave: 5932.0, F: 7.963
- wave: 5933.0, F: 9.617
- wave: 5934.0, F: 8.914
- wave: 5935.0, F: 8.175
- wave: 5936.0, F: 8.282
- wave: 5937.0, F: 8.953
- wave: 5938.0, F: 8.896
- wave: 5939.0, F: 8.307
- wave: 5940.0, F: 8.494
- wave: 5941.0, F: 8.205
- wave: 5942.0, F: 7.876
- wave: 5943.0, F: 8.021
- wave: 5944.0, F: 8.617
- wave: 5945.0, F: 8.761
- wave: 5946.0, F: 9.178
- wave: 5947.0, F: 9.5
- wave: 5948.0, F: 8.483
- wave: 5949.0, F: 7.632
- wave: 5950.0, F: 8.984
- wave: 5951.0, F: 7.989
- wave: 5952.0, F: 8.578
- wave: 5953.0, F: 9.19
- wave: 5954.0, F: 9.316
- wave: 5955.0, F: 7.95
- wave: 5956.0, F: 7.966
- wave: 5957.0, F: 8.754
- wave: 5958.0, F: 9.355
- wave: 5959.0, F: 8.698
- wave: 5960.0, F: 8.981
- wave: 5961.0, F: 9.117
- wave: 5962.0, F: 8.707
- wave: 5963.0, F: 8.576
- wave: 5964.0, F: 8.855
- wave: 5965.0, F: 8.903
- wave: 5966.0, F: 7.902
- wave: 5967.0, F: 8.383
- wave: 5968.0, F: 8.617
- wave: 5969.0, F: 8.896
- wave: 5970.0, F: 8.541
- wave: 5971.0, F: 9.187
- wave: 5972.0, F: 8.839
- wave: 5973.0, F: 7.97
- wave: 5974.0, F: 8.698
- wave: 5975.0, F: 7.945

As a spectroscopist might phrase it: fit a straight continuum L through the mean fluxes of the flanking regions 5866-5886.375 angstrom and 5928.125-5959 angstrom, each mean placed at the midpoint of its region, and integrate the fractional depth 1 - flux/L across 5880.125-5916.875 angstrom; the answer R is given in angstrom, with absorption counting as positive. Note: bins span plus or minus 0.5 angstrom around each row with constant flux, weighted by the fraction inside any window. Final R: 2.0 angstrom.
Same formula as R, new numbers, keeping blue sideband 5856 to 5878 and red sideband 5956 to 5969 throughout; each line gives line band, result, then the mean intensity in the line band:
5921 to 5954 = 0.59 angstrom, 8.54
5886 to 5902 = 1.77 angstrom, 7.72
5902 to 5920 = 0.12 angstrom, 8.62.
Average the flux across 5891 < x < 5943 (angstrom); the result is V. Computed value 8.36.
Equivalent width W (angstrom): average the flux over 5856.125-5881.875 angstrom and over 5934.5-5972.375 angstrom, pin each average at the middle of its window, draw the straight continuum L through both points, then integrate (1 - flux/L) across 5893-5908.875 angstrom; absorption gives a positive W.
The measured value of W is 0.9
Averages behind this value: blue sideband 8.71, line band 8.2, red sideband 8.62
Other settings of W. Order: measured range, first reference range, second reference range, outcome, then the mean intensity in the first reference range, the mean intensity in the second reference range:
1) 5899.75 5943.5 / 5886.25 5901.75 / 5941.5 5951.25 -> -2.1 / 7.7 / 8.52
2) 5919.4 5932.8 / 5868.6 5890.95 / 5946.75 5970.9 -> 0.2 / 8.58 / 8.66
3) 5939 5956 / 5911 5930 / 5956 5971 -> 0.2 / 8.47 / 8.72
